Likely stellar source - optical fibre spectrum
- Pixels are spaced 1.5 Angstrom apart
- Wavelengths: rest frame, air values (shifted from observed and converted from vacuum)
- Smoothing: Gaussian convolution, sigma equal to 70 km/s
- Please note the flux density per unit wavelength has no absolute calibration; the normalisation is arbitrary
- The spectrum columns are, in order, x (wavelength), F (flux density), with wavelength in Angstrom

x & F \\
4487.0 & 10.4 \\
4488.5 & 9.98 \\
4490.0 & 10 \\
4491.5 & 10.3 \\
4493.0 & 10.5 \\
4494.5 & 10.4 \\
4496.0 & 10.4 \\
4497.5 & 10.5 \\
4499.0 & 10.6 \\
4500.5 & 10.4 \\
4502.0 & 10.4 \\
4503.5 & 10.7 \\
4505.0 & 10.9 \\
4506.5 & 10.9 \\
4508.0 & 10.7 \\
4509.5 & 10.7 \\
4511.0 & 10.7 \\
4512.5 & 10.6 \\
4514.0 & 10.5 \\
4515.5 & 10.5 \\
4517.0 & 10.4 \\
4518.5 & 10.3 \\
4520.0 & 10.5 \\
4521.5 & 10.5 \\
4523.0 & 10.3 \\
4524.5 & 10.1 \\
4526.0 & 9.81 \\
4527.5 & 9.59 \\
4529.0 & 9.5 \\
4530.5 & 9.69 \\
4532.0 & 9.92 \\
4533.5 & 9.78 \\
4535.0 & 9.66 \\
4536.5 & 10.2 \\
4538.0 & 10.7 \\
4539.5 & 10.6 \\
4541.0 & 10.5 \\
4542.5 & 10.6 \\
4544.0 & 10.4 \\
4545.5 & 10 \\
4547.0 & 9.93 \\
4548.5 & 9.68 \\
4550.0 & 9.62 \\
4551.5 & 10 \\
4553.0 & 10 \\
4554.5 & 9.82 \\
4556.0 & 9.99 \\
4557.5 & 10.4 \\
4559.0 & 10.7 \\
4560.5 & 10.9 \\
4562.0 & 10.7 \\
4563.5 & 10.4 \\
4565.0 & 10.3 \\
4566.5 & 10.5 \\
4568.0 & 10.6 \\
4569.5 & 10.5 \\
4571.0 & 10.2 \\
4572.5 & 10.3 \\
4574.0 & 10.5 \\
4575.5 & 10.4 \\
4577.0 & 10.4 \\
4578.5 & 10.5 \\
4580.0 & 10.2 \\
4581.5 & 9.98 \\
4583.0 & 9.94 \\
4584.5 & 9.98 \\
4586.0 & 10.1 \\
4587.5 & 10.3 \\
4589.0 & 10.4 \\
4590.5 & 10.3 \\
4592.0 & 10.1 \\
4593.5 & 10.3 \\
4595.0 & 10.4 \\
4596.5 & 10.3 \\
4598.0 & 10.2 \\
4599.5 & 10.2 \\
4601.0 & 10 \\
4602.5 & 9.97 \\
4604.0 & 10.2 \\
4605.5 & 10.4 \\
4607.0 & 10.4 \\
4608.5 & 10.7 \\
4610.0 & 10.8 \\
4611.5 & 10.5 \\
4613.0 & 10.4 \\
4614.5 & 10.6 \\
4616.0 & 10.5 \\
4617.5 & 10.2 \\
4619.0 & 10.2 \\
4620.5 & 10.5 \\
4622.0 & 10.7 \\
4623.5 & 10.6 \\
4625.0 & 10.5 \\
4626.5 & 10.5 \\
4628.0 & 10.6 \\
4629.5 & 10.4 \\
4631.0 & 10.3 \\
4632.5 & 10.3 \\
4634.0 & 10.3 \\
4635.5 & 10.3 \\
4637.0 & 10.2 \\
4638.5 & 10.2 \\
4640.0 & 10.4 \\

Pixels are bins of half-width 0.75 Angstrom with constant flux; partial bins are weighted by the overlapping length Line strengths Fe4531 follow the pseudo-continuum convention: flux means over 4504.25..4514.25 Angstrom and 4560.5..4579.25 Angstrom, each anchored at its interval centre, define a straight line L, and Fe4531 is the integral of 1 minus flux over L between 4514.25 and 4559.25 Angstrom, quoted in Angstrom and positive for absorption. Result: 2.1 Angstrom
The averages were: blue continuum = 10.7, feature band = 10.1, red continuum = 10.5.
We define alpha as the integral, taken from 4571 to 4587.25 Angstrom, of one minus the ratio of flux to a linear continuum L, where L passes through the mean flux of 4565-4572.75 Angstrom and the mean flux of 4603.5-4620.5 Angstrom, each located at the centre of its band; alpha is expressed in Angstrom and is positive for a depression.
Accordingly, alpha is 0.3 Angstrom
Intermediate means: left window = 10.4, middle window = 10.2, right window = 10.5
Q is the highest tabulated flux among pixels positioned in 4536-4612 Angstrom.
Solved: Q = 10.9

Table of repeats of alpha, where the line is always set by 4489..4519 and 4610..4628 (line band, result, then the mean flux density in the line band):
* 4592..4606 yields 0.4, 10.2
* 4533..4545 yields 0.2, 10.3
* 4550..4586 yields 0.7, 10.3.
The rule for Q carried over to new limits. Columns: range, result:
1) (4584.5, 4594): 10.4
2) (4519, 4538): 10.7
